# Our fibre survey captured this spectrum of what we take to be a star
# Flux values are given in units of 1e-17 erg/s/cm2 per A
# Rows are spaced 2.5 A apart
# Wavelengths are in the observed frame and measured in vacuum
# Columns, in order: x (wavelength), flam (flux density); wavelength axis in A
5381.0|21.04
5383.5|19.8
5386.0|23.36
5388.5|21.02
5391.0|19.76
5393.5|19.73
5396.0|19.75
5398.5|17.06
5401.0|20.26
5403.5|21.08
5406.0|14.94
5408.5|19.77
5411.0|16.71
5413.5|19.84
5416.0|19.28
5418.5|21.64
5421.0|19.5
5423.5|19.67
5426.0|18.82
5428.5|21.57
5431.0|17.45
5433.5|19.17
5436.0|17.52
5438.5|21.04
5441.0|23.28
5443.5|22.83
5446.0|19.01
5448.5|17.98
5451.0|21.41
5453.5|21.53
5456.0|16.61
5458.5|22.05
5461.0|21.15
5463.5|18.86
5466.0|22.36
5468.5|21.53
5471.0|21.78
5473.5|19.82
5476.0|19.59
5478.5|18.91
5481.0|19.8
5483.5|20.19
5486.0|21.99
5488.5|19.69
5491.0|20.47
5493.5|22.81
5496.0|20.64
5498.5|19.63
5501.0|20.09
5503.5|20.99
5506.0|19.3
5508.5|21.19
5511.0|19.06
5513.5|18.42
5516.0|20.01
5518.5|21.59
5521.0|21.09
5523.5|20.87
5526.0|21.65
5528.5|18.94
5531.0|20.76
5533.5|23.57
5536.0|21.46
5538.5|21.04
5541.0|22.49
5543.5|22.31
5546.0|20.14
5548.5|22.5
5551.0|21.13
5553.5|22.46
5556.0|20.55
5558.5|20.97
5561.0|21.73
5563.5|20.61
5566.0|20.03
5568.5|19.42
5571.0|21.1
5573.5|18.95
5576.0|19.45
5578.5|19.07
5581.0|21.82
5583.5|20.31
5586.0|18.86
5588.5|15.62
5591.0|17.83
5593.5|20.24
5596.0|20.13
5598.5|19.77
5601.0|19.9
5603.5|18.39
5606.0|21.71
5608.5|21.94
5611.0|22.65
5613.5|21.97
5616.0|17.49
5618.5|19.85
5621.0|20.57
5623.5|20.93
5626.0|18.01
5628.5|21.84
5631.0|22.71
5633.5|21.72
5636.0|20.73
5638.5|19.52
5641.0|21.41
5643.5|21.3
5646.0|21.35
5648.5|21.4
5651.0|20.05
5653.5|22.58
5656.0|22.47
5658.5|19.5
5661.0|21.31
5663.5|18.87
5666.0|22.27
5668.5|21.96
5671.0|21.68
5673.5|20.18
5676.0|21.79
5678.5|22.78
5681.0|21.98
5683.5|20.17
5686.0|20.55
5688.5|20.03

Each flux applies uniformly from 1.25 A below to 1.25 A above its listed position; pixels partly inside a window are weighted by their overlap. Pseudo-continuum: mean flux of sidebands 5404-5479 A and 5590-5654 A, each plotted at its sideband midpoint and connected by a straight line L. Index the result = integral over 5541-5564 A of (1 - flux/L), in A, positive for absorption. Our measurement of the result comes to -1.29 A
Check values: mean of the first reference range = 19.9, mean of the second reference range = 20.6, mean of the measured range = 21.5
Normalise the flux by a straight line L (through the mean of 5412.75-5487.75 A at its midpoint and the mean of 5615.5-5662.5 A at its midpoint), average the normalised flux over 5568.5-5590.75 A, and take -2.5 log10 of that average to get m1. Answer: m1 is 0.07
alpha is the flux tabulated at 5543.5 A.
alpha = 22.31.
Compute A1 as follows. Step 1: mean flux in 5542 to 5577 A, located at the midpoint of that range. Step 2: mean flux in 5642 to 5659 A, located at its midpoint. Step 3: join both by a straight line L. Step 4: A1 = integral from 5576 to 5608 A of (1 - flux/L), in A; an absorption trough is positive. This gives 2.3 A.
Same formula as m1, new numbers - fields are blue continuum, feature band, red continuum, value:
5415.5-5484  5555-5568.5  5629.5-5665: 0.00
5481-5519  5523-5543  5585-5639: -0.06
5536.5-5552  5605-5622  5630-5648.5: 0.02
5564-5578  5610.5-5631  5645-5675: 0.00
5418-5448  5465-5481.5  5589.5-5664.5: -0.02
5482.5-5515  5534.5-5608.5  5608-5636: 0.01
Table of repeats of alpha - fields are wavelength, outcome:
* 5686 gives 20.55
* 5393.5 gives 19.73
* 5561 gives 21.73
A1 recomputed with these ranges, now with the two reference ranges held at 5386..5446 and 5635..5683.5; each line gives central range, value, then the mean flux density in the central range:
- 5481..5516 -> -0.18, 20.3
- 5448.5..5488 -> -0.76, 20.4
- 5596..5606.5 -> 0.50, 19.8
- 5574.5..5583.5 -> 0.26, 20.1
